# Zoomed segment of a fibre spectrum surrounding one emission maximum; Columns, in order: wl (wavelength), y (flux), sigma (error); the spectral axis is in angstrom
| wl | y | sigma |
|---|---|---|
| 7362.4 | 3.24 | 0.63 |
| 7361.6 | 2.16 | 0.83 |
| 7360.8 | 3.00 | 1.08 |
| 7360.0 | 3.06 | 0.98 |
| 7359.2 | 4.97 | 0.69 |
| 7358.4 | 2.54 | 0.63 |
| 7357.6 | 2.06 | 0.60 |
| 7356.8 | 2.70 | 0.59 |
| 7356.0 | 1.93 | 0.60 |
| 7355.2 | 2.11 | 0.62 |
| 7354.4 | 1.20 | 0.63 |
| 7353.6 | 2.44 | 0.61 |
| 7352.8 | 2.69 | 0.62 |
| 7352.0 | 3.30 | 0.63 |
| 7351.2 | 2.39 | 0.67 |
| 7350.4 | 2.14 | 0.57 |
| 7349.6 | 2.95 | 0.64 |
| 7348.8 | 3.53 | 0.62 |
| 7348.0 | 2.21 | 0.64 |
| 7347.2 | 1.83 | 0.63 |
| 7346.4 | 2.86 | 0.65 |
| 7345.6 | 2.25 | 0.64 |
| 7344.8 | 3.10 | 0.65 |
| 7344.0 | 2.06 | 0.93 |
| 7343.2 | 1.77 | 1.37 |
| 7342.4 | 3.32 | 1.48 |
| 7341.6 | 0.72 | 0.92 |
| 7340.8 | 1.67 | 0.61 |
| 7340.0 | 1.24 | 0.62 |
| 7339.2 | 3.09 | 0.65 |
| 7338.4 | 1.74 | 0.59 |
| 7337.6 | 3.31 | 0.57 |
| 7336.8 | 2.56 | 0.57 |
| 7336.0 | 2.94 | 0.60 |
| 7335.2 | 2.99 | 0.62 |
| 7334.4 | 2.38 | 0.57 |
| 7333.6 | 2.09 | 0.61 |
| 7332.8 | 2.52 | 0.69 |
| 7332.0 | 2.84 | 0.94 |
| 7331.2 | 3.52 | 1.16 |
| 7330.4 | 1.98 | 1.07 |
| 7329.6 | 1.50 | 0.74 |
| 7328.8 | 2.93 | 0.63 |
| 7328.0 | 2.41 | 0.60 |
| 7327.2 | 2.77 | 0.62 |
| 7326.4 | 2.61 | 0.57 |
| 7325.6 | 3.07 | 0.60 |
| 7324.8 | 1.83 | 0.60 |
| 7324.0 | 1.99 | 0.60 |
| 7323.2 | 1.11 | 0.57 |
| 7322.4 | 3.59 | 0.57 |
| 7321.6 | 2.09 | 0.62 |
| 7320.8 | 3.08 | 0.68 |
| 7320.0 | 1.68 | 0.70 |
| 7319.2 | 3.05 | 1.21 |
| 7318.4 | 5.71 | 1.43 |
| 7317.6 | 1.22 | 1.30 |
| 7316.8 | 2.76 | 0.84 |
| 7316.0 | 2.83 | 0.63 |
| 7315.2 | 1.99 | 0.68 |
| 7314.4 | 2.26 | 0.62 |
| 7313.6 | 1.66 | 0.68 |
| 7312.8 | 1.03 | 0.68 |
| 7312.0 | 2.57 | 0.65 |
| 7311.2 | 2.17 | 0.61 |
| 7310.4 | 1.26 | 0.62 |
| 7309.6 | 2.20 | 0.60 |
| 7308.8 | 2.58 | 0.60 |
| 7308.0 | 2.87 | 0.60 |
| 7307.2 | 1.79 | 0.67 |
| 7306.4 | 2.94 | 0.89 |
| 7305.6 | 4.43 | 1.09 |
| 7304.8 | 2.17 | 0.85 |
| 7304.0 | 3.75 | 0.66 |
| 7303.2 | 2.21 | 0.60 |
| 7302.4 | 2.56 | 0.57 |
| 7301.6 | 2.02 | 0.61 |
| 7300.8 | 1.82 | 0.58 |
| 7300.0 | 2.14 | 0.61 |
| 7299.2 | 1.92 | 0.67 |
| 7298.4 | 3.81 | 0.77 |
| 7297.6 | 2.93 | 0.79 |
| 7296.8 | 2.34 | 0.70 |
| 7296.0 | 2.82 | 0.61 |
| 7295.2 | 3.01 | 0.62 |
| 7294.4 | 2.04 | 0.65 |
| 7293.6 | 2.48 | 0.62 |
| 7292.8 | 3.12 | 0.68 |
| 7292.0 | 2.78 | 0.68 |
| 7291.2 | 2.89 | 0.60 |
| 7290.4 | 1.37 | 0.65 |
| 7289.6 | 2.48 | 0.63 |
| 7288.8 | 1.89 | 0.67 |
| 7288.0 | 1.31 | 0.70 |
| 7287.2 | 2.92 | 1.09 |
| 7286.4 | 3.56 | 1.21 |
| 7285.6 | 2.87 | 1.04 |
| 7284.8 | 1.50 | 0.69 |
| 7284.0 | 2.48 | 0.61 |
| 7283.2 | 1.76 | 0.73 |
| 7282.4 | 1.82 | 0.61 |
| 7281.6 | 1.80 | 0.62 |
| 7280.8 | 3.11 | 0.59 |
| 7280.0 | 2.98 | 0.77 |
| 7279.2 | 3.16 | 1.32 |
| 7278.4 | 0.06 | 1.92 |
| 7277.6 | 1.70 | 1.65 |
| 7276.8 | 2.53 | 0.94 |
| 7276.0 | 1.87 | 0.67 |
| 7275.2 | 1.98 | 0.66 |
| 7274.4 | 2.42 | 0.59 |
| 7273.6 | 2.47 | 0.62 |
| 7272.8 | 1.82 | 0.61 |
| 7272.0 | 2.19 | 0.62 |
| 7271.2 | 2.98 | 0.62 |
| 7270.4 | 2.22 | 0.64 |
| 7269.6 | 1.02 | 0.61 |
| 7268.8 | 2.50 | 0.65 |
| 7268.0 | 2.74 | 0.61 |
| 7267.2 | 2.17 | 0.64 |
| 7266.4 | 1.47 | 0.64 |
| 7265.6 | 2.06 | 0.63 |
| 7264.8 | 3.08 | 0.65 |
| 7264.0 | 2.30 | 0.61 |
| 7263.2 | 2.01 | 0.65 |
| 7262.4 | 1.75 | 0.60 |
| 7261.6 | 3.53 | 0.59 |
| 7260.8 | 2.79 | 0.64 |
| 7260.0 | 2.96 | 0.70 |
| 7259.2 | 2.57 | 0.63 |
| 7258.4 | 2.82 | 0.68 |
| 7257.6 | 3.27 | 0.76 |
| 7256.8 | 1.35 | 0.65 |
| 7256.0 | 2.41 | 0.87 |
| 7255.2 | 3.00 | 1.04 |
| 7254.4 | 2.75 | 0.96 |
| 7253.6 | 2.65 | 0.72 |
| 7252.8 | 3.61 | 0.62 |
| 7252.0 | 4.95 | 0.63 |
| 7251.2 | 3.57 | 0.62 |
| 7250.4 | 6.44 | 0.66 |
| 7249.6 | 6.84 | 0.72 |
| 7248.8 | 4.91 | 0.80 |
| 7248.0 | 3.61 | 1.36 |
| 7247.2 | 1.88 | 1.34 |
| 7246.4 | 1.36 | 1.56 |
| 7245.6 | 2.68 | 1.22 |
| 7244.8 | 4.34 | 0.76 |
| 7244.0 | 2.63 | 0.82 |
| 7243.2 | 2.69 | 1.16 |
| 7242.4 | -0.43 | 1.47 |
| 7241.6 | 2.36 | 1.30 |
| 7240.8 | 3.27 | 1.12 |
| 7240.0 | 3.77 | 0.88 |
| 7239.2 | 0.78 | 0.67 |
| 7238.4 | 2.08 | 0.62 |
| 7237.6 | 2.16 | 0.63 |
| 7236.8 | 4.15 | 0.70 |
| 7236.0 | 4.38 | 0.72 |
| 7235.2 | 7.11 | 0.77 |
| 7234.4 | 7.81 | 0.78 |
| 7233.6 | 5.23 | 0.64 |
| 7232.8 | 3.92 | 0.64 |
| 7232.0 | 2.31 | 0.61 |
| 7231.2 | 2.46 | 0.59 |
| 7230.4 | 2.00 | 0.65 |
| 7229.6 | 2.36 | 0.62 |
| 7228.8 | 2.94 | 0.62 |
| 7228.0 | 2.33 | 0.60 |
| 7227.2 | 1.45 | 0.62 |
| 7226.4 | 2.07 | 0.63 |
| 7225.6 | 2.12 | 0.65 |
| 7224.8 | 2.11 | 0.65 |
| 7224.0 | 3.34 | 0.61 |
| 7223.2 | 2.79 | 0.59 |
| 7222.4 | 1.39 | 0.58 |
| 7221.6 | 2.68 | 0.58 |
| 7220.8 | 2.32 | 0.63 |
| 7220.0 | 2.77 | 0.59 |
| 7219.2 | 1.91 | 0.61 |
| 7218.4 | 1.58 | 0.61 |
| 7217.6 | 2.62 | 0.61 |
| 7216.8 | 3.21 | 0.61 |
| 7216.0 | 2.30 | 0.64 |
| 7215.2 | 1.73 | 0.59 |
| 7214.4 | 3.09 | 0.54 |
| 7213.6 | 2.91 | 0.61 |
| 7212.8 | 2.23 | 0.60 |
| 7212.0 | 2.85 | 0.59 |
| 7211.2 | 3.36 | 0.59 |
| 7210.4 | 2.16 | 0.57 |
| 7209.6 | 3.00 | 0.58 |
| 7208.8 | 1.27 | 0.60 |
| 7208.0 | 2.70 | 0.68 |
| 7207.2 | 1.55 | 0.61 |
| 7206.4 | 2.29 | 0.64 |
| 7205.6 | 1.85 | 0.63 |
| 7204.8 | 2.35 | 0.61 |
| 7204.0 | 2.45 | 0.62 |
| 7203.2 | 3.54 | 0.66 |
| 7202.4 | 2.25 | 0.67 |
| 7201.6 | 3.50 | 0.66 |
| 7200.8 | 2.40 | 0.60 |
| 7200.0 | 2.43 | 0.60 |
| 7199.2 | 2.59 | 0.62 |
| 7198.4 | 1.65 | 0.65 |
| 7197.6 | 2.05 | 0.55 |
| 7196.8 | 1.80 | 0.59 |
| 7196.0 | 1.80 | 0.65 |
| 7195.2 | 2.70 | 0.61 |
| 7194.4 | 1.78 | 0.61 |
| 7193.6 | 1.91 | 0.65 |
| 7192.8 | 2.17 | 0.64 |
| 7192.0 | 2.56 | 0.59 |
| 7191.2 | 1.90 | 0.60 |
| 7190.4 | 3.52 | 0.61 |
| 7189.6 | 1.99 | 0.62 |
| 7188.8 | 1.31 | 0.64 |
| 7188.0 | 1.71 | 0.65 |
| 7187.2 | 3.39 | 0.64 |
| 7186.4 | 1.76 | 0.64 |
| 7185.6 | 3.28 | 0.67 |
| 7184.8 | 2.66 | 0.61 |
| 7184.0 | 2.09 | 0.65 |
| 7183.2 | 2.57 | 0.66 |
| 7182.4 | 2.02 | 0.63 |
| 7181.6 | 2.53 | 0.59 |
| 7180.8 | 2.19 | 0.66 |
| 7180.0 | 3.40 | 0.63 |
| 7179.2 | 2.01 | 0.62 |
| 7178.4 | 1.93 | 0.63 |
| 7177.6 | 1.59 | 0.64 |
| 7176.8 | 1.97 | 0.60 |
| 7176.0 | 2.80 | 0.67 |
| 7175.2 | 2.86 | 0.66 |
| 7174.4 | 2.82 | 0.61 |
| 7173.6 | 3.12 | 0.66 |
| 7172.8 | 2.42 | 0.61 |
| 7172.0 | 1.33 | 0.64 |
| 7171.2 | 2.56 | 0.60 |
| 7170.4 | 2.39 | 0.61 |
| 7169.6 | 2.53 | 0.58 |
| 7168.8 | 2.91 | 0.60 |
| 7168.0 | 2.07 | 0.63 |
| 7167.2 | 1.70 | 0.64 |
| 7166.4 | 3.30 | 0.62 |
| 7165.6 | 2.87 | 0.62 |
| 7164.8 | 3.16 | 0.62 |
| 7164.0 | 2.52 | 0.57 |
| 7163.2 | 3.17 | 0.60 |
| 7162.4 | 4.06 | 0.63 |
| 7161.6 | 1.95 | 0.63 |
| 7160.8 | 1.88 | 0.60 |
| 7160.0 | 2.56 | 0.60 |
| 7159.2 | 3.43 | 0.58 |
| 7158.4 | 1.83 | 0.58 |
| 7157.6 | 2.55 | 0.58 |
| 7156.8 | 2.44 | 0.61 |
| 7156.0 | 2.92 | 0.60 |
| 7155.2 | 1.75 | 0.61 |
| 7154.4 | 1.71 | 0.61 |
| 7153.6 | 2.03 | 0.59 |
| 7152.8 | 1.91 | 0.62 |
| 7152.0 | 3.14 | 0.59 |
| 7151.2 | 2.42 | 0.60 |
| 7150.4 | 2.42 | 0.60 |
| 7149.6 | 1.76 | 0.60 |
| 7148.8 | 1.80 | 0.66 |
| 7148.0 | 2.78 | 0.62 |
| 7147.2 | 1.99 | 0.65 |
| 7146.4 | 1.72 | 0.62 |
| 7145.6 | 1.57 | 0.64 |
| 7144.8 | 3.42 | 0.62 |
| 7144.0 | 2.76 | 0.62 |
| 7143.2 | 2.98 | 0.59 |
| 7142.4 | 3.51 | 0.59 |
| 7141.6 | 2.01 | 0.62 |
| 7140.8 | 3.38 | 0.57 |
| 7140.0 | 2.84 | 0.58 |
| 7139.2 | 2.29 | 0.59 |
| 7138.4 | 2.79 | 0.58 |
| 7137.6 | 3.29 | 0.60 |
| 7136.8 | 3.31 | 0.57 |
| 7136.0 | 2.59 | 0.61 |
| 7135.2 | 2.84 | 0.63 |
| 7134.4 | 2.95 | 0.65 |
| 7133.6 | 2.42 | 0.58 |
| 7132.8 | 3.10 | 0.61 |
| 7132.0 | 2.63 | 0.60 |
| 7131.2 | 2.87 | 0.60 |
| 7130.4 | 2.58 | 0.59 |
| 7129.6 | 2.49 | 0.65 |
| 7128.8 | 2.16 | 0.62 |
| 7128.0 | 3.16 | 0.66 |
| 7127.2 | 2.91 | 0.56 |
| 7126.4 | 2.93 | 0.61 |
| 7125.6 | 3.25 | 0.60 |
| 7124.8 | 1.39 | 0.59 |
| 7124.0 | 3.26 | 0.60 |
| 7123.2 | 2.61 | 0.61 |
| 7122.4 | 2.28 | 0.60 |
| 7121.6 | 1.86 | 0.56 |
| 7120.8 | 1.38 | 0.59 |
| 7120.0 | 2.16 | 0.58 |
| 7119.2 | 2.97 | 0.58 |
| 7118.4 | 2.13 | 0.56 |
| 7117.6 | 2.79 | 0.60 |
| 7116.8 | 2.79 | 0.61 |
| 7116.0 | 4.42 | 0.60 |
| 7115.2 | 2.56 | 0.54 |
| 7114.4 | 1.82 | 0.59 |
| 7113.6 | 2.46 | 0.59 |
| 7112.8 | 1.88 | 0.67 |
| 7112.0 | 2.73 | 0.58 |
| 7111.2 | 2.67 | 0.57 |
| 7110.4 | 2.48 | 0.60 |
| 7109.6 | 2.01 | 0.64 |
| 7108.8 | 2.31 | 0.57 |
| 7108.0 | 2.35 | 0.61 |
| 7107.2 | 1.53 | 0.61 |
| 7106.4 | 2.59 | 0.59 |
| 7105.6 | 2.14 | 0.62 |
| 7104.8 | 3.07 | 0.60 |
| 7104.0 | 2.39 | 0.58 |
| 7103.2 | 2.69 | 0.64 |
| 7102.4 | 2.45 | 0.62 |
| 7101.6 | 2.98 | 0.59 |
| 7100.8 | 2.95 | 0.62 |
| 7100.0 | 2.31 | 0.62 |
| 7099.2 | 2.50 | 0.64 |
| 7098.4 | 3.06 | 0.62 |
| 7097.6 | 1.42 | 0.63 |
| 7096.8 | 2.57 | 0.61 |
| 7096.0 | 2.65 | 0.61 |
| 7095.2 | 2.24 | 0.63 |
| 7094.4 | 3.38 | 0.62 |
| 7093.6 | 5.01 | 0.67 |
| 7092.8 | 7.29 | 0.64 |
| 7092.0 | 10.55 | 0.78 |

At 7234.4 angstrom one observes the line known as [S II]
